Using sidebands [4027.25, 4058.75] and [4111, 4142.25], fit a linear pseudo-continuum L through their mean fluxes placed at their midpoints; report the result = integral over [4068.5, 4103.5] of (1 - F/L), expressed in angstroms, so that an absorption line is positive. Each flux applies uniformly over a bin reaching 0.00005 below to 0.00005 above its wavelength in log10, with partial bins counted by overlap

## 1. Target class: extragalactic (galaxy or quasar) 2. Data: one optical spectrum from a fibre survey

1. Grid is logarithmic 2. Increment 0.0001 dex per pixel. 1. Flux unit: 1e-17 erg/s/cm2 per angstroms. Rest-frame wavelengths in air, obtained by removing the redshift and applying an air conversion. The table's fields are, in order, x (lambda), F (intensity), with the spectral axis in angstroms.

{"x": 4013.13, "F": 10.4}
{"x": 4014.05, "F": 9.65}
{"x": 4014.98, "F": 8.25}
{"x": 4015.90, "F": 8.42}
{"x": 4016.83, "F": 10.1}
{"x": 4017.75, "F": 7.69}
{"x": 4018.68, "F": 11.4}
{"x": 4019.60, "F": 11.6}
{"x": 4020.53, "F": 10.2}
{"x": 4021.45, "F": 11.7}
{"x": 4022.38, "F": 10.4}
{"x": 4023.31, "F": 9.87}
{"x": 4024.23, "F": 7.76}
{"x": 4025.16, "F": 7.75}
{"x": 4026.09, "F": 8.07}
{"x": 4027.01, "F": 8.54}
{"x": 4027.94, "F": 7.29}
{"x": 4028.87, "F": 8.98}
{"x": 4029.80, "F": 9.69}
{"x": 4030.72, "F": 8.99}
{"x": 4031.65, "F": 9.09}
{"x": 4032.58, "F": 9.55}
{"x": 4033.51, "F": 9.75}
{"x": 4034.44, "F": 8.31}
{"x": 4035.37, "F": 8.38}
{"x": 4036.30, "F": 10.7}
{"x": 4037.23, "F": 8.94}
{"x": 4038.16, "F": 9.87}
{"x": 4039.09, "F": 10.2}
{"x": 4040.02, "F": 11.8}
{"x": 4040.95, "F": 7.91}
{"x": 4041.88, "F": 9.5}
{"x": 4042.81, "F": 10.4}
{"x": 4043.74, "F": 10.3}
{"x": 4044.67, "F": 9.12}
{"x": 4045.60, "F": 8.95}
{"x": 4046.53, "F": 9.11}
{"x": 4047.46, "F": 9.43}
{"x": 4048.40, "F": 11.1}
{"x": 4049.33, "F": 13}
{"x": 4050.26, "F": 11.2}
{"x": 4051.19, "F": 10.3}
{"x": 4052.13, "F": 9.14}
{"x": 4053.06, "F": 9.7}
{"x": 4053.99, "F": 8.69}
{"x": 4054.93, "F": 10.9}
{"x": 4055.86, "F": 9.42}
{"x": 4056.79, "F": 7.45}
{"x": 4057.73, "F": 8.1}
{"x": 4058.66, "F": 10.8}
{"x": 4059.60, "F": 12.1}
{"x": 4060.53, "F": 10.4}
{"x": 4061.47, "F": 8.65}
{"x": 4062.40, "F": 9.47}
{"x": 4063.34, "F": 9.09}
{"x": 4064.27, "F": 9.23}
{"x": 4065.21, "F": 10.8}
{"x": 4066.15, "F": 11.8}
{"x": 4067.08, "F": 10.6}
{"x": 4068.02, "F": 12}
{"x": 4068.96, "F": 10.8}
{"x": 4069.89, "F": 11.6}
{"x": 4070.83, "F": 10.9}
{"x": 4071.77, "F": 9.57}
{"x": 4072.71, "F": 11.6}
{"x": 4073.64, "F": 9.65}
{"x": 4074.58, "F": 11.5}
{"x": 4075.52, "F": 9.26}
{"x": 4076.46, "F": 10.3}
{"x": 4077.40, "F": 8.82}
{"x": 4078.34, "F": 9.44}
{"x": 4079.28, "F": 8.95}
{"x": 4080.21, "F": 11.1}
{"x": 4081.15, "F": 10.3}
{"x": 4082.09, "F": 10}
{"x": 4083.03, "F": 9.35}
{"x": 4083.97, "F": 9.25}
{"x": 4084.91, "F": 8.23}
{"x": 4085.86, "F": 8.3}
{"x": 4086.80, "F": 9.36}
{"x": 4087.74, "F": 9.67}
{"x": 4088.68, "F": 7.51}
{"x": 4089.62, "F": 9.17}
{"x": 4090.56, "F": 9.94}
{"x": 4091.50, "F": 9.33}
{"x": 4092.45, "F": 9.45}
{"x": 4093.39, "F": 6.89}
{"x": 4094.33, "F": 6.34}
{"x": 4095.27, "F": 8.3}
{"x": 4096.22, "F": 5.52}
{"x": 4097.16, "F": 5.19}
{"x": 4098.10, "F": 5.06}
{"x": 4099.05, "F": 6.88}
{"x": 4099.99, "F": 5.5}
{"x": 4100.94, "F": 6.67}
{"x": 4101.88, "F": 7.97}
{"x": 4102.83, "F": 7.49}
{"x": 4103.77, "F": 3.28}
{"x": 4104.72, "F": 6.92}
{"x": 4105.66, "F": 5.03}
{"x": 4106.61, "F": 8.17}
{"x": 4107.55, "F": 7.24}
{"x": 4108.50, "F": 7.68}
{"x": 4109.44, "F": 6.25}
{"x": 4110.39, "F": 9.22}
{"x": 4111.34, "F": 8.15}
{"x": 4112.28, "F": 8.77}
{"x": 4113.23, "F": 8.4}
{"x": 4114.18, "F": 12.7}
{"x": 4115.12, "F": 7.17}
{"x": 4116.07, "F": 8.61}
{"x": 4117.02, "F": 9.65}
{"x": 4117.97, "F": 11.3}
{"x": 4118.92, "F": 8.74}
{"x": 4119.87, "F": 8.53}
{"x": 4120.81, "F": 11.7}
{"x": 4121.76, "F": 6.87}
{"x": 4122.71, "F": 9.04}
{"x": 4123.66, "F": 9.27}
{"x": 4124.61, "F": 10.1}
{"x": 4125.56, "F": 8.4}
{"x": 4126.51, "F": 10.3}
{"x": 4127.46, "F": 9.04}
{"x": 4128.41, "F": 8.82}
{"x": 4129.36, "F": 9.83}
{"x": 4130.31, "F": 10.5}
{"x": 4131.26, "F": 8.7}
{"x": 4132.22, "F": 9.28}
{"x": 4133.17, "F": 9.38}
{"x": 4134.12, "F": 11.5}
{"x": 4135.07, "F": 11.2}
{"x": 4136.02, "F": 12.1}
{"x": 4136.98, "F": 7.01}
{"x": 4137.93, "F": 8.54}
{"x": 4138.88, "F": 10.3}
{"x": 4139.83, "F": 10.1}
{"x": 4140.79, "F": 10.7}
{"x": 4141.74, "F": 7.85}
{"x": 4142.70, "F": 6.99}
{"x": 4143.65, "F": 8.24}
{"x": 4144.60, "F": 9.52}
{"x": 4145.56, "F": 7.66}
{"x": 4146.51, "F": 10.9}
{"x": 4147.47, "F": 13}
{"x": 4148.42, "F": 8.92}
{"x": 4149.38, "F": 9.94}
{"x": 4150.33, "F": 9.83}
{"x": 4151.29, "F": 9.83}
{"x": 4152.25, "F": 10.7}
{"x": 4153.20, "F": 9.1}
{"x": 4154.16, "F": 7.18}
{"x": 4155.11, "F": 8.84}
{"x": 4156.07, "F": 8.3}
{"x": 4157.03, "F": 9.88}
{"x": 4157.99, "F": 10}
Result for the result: 2.8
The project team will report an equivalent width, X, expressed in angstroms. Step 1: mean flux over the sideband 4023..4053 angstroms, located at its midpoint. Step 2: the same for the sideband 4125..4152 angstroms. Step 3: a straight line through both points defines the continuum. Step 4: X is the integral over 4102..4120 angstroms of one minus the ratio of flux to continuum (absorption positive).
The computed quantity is 2.83 angstroms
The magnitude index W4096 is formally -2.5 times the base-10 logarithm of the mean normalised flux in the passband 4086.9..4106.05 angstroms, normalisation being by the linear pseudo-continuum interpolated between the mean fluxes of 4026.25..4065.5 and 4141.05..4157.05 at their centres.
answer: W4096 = 0.30 mag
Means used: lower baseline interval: 9.61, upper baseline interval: 9.22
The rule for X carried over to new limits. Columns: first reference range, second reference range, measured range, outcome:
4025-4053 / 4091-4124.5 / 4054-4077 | -3.5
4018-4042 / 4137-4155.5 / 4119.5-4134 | 0.0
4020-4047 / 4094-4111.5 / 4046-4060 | -2.3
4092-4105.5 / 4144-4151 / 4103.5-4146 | -3.0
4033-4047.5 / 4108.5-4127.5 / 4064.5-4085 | -2.1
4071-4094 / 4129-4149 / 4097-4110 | 4.2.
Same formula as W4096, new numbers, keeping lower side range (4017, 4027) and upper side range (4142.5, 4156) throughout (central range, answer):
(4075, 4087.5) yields 0.01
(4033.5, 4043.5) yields 0.00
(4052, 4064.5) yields 0.00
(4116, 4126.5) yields 0.01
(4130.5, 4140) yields -0.05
